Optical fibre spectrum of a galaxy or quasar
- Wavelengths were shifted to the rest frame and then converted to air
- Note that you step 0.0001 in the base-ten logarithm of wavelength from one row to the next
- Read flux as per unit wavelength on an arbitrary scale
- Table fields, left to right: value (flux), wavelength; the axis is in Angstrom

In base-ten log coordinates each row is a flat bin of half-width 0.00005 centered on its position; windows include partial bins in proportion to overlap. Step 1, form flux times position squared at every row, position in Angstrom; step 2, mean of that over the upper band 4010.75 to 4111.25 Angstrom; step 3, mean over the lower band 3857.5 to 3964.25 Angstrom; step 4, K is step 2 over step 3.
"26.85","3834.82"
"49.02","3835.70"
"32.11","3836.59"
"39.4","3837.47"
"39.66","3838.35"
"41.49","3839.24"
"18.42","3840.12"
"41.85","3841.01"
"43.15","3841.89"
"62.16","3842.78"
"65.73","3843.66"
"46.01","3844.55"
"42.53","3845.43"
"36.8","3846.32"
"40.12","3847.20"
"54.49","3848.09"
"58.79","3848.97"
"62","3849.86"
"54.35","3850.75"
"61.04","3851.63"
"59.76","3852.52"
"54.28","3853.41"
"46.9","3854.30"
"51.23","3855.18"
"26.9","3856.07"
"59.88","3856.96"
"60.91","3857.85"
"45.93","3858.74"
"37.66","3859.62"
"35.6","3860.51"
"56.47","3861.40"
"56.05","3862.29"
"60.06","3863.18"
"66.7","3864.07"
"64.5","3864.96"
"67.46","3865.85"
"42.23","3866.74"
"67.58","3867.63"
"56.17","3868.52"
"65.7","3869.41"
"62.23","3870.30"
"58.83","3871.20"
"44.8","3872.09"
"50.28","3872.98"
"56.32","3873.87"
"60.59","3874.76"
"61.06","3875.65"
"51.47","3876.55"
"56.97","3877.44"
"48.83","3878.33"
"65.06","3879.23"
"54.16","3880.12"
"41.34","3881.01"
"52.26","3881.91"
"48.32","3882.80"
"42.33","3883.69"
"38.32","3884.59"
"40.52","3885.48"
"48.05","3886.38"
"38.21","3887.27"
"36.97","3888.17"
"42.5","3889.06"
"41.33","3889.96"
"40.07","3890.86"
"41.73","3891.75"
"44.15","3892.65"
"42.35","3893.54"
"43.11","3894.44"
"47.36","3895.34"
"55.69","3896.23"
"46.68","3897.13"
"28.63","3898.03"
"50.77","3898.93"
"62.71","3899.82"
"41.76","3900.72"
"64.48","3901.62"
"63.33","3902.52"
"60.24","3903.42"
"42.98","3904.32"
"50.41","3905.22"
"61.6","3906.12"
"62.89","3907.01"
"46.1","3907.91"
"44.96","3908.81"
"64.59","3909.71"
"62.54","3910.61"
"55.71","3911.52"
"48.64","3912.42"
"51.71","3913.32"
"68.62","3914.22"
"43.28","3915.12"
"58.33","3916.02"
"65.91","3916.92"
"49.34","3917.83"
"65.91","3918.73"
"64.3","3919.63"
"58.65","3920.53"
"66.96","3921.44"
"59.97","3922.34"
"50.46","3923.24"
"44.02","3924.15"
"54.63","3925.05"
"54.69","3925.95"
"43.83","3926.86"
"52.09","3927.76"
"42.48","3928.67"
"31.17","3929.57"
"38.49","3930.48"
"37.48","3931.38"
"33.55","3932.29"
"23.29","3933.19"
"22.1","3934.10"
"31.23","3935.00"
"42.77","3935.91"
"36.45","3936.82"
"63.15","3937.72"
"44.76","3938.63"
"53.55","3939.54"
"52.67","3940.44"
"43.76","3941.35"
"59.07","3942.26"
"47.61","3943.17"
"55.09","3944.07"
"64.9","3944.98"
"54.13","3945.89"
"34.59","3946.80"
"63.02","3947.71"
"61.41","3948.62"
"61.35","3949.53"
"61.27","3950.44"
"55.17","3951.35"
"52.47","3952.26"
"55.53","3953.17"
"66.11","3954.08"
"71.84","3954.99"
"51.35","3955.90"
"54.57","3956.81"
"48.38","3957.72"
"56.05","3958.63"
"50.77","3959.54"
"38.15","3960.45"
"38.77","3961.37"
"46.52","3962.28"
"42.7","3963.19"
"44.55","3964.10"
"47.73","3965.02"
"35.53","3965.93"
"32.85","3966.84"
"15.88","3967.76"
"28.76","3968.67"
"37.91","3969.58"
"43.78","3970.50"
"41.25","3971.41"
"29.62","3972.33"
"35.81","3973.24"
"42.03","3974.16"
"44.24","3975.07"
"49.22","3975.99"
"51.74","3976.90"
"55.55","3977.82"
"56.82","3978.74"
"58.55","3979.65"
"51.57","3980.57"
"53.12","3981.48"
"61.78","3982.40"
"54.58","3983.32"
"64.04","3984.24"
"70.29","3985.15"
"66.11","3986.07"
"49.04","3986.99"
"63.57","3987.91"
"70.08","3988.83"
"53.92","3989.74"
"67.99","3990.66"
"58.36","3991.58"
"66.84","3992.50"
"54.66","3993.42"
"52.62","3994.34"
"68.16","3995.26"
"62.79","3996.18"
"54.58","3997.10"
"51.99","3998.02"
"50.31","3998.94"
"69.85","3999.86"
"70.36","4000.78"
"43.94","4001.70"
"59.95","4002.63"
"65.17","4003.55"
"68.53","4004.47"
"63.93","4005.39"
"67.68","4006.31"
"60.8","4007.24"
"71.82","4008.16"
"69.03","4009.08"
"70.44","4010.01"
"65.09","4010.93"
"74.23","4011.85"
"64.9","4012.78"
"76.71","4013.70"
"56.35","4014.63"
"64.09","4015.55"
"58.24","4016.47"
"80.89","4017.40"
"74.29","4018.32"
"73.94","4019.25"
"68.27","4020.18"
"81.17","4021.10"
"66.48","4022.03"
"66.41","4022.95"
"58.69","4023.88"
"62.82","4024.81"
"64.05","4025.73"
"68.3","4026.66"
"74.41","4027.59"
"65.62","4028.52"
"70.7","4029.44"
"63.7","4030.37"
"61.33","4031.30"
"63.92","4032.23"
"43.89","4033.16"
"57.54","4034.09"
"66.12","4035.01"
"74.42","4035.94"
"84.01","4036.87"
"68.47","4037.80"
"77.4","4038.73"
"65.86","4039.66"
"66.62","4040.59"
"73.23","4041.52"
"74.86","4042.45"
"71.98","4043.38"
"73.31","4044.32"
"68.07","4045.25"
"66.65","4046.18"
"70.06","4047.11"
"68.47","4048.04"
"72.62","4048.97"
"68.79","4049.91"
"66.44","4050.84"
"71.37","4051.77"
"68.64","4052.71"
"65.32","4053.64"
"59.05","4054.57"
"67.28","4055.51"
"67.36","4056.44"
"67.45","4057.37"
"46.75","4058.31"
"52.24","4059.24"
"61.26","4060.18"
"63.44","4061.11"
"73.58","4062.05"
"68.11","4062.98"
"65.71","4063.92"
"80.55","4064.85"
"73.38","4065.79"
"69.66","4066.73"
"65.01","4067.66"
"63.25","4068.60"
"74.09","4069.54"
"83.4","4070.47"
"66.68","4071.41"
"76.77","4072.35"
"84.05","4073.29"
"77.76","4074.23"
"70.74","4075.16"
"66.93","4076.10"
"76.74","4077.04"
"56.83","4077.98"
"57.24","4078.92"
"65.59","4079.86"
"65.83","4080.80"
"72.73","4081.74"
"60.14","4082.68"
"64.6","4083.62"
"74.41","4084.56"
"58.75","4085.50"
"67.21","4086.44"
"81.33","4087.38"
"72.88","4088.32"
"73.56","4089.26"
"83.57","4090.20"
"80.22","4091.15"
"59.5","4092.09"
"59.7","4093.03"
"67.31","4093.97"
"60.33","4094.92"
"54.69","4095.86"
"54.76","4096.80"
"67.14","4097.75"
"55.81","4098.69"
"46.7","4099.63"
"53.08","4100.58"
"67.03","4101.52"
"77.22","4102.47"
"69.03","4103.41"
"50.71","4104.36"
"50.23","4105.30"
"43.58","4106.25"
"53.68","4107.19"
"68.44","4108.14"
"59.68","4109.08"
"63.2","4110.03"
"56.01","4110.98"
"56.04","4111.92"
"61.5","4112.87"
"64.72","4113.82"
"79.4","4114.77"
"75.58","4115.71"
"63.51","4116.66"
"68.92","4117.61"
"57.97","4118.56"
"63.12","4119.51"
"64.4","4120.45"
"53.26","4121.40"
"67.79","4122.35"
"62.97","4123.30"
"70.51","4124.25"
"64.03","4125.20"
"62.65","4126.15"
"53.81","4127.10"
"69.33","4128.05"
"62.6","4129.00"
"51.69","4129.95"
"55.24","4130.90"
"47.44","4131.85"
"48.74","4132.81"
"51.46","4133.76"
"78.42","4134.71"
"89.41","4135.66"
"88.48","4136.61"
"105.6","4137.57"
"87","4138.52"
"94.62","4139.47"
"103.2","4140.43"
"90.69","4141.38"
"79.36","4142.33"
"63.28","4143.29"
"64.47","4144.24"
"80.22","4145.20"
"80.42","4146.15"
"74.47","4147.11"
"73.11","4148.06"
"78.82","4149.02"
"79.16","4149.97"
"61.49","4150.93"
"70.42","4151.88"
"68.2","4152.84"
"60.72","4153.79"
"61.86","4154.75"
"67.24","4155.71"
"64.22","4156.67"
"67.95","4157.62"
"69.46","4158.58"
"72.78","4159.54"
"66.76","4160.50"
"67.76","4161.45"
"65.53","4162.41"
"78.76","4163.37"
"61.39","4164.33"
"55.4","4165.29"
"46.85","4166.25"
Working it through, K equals 1.4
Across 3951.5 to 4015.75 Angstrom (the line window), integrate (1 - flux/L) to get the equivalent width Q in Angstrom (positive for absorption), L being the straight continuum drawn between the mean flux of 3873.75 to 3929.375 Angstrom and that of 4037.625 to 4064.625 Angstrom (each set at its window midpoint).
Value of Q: 5.6 Angstrom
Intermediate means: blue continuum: 51.4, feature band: 55.1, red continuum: 67.4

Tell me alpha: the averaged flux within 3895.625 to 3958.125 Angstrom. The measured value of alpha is 51.9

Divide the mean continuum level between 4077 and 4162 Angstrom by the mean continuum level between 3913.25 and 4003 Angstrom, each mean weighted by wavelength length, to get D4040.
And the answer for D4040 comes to 1.31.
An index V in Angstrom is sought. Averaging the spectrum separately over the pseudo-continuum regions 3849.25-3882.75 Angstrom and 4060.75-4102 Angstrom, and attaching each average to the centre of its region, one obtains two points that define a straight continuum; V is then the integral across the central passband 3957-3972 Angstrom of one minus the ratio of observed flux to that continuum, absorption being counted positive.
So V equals 4.9 Angstrom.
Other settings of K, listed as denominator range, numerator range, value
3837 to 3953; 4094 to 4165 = 1.49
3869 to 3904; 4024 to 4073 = 1.48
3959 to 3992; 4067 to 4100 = 1.46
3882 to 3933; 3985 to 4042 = 1.39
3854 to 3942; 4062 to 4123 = 1.44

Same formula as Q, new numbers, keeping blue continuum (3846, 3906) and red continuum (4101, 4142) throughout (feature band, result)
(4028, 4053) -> -2.7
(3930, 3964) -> 4.1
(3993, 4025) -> -2.8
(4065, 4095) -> -2.7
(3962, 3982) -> 5.0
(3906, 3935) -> 1.8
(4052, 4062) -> 0.0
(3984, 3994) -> -0.6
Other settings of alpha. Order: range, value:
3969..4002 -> 54.9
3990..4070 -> 66.2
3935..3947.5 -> 49.7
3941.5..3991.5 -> 51.3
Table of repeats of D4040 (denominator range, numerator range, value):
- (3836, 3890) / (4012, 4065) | 1.34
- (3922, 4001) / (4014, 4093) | 1.36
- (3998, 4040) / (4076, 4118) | 0.97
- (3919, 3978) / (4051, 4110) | 1.39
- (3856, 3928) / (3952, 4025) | 1.08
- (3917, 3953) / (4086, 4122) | 1.27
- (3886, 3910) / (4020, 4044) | 1.39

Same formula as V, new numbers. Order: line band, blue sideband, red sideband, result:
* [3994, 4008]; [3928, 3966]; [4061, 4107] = -1.4 Angstrom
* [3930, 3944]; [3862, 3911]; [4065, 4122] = 3.3 Angstrom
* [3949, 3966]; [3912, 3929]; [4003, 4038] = 2.2 Angstrom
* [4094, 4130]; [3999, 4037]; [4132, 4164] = 5.3 Angstrom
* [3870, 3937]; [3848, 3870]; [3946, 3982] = 3.3 Angstrom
